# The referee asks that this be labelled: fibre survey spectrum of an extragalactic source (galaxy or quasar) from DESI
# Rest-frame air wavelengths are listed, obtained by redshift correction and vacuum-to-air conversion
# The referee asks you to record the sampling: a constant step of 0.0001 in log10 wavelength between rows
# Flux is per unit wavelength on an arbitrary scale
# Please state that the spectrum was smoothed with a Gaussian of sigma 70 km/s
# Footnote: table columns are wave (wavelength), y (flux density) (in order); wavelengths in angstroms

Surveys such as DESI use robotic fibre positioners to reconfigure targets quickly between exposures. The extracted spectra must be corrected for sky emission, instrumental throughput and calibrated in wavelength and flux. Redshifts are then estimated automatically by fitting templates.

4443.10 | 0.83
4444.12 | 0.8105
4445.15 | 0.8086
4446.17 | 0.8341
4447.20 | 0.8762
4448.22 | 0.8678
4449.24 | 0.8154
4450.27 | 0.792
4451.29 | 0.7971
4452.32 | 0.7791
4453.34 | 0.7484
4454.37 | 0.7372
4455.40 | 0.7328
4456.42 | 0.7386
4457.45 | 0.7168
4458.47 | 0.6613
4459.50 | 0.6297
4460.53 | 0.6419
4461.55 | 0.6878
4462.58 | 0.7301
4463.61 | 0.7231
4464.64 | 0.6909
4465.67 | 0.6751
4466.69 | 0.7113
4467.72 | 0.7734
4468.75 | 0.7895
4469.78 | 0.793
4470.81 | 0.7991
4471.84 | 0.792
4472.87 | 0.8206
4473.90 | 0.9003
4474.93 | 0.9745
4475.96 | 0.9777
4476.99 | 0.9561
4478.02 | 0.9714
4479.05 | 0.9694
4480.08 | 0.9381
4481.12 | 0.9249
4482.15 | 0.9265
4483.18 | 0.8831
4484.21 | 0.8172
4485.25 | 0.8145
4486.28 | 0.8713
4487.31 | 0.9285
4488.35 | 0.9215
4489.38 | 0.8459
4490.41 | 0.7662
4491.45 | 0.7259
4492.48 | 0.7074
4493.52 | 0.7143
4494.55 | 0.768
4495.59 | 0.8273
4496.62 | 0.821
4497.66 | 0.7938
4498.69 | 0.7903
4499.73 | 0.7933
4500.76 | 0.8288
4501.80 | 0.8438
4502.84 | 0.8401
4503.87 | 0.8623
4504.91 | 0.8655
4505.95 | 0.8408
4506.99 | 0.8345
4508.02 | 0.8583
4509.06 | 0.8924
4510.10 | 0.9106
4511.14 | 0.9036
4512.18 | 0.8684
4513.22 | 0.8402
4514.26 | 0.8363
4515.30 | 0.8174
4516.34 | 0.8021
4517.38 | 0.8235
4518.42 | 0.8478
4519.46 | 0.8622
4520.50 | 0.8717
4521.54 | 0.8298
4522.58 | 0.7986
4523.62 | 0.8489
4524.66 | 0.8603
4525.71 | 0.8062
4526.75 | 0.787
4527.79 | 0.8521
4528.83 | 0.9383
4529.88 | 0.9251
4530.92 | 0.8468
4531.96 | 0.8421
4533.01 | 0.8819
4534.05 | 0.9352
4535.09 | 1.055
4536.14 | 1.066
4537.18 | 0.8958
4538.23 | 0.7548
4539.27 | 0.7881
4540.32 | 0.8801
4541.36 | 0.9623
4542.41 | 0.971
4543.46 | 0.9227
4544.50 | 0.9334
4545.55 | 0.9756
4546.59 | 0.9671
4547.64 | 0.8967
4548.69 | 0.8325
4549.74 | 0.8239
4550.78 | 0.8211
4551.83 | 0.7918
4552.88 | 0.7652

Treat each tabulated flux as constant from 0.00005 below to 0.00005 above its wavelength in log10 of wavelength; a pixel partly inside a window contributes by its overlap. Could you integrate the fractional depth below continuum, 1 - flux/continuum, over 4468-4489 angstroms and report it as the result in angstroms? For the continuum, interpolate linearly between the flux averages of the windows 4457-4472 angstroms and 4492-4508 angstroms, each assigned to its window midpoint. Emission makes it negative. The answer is -3.65 angstroms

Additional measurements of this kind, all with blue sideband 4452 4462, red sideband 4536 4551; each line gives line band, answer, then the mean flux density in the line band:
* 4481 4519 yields -1.7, 0.836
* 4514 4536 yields -0.2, 0.864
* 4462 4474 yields -0.5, 0.761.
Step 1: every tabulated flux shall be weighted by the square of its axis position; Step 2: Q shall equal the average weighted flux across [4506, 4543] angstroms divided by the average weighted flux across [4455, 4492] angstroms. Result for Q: 1.10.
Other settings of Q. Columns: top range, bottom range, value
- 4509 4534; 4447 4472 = 1.18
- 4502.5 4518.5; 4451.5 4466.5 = 1.23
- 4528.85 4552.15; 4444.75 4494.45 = 1.15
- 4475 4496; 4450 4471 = 1.20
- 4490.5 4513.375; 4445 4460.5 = 1.10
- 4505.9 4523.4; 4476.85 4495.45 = 1.01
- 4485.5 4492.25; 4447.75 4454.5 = 1.07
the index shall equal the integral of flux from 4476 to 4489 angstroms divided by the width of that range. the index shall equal 0.912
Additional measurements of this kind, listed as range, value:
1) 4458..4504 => 0.814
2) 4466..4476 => 0.824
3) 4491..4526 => 0.828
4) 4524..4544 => 0.893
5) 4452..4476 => 0.755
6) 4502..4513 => 0.866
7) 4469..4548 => 0.866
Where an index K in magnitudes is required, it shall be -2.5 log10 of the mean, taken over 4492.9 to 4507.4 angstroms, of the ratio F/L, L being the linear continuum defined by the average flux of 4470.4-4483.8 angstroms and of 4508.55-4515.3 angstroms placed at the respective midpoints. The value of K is 0.09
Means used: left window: 0.911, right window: 0.87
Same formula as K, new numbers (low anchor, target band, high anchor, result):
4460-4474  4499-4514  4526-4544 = -0.024 mag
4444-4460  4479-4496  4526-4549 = -0.019 mag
